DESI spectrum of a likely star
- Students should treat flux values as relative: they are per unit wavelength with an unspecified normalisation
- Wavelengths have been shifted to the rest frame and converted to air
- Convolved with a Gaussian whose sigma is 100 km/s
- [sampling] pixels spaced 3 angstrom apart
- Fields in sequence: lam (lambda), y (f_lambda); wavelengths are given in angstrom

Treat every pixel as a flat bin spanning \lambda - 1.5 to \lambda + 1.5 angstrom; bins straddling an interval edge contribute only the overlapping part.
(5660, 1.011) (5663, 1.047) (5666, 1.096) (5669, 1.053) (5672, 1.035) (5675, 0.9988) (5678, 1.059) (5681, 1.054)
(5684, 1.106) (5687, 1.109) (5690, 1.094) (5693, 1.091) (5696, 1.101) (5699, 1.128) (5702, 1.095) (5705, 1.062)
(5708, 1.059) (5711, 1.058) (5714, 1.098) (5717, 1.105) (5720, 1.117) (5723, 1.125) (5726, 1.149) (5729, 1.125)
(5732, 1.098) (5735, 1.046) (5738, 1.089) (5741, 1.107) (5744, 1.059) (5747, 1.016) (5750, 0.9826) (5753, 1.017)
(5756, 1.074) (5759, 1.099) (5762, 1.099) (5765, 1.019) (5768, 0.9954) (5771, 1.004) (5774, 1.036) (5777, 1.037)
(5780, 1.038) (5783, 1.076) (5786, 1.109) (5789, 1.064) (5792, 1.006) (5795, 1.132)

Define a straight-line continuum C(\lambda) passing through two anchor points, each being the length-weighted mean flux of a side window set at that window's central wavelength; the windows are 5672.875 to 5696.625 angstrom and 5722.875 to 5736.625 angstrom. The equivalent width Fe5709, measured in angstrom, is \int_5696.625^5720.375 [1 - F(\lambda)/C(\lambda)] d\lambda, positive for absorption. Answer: 0.0 angstrom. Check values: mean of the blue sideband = 1.07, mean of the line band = 1.09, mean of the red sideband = 1.11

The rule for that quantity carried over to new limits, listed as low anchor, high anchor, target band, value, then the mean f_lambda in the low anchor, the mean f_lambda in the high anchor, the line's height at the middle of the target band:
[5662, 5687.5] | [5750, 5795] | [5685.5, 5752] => -2.0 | 1.06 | 1.05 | 1.06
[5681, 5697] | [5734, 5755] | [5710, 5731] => -0.9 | 1.1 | 1.05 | 1.07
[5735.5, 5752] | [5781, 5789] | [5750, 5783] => 0.9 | 1.05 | 1.08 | 1.07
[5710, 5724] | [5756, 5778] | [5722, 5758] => 0.0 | 1.1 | 1.04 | 1.07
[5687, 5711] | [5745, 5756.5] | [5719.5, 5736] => -1.0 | 1.09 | 1.02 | 1.05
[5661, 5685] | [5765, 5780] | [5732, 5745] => -0.6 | 1.05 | 1.02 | 1.03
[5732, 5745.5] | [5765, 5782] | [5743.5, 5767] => 0.2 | 1.08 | 1.02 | 1.05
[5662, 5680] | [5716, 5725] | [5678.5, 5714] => -0.1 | 1.05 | 1.12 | 1.08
